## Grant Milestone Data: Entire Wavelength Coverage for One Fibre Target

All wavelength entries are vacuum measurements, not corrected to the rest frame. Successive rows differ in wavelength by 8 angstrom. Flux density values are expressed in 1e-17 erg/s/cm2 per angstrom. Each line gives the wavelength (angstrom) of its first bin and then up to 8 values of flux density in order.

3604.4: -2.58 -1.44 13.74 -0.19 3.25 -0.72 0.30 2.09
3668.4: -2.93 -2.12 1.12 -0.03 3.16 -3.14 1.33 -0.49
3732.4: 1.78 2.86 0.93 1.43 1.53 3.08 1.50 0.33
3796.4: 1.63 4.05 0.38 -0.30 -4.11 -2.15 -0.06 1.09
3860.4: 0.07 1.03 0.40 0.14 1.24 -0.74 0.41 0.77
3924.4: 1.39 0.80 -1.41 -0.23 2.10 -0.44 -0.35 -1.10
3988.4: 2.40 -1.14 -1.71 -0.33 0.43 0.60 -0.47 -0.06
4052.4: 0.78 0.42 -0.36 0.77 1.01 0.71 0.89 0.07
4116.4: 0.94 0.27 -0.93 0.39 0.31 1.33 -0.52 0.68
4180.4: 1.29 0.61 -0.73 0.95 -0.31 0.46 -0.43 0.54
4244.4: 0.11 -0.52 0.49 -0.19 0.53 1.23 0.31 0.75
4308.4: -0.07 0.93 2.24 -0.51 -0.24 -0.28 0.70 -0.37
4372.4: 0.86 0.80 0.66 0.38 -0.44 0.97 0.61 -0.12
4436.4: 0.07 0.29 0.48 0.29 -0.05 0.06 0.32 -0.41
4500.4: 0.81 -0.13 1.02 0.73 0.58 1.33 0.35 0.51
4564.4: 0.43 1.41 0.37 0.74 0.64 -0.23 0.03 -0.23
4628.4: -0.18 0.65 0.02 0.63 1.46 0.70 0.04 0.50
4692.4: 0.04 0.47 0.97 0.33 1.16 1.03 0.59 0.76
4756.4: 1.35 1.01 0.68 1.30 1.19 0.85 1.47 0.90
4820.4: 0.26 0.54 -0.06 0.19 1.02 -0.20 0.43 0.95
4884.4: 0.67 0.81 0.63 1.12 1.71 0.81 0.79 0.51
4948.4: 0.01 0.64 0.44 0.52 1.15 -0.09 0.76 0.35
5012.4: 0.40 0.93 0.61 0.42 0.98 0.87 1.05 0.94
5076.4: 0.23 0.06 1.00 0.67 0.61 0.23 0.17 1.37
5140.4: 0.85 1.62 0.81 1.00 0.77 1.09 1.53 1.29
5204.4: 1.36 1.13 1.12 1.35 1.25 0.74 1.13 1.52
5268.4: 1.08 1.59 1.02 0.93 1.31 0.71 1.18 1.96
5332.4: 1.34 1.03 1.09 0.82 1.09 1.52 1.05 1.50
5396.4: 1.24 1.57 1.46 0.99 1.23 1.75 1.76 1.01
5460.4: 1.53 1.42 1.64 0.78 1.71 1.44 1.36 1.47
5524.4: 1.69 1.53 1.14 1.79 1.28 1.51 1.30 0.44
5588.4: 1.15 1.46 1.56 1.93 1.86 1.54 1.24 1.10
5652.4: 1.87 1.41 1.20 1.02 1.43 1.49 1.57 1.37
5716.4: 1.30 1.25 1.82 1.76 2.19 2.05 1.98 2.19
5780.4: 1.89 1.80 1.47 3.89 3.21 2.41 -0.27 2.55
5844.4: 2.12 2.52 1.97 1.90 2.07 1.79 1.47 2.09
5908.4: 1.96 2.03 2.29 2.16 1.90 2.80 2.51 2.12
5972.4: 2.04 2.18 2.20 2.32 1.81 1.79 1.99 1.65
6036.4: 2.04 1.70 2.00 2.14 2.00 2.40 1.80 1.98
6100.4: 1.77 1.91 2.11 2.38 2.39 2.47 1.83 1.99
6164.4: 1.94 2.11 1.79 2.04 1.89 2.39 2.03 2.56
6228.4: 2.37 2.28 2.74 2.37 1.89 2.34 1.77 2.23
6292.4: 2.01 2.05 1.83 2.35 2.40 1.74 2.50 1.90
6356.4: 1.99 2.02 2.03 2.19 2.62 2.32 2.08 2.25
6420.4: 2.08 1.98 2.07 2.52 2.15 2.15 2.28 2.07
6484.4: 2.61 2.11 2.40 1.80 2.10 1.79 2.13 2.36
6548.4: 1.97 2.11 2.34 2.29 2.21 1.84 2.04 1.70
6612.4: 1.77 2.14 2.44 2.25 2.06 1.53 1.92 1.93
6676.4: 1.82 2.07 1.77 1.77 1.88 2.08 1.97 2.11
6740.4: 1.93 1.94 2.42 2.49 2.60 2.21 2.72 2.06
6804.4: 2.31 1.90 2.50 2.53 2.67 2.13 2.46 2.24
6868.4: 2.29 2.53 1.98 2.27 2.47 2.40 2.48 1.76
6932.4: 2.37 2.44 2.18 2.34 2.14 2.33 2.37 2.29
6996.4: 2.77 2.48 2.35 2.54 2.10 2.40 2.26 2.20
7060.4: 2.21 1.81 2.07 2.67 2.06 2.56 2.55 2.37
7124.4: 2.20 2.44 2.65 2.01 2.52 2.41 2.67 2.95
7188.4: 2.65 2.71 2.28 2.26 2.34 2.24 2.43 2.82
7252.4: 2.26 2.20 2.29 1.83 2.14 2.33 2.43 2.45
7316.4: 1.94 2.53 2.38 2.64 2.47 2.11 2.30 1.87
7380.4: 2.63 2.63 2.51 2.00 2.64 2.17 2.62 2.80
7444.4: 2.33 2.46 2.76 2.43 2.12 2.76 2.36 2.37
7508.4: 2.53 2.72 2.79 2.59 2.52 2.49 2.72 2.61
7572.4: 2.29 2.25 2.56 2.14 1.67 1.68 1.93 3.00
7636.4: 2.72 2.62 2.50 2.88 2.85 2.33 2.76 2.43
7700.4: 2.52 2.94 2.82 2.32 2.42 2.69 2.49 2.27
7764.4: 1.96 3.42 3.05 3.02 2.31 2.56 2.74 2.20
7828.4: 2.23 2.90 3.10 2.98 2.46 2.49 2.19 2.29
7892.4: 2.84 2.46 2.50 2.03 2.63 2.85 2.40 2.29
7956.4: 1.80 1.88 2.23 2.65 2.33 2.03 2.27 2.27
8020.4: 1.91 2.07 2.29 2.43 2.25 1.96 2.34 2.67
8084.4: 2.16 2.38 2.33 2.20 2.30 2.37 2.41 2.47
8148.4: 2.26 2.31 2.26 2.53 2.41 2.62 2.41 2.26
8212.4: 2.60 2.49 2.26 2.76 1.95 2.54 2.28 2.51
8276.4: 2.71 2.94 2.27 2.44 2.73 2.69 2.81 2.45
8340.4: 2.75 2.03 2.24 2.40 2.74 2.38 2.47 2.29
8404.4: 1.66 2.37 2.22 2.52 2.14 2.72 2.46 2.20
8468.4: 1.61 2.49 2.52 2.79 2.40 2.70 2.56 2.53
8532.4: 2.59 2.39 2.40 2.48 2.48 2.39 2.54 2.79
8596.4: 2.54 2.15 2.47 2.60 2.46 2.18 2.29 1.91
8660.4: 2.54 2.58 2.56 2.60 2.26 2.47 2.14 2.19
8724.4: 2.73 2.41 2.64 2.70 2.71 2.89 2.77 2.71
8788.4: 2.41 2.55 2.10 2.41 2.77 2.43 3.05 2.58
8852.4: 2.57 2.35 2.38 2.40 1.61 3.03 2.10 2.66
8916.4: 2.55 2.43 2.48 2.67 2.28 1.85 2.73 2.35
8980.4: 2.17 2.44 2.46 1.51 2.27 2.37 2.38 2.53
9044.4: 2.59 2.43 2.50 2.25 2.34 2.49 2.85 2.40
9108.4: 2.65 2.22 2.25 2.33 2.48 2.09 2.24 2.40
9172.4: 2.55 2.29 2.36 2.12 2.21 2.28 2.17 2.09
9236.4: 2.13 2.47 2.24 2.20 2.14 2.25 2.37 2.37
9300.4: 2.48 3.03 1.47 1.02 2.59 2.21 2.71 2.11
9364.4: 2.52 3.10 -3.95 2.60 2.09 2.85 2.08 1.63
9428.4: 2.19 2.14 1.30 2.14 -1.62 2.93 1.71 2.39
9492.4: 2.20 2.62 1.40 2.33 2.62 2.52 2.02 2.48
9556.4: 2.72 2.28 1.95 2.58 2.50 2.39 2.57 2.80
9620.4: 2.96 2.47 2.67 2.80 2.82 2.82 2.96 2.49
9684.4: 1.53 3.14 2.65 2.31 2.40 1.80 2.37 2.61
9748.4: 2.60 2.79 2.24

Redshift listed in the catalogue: 0.290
